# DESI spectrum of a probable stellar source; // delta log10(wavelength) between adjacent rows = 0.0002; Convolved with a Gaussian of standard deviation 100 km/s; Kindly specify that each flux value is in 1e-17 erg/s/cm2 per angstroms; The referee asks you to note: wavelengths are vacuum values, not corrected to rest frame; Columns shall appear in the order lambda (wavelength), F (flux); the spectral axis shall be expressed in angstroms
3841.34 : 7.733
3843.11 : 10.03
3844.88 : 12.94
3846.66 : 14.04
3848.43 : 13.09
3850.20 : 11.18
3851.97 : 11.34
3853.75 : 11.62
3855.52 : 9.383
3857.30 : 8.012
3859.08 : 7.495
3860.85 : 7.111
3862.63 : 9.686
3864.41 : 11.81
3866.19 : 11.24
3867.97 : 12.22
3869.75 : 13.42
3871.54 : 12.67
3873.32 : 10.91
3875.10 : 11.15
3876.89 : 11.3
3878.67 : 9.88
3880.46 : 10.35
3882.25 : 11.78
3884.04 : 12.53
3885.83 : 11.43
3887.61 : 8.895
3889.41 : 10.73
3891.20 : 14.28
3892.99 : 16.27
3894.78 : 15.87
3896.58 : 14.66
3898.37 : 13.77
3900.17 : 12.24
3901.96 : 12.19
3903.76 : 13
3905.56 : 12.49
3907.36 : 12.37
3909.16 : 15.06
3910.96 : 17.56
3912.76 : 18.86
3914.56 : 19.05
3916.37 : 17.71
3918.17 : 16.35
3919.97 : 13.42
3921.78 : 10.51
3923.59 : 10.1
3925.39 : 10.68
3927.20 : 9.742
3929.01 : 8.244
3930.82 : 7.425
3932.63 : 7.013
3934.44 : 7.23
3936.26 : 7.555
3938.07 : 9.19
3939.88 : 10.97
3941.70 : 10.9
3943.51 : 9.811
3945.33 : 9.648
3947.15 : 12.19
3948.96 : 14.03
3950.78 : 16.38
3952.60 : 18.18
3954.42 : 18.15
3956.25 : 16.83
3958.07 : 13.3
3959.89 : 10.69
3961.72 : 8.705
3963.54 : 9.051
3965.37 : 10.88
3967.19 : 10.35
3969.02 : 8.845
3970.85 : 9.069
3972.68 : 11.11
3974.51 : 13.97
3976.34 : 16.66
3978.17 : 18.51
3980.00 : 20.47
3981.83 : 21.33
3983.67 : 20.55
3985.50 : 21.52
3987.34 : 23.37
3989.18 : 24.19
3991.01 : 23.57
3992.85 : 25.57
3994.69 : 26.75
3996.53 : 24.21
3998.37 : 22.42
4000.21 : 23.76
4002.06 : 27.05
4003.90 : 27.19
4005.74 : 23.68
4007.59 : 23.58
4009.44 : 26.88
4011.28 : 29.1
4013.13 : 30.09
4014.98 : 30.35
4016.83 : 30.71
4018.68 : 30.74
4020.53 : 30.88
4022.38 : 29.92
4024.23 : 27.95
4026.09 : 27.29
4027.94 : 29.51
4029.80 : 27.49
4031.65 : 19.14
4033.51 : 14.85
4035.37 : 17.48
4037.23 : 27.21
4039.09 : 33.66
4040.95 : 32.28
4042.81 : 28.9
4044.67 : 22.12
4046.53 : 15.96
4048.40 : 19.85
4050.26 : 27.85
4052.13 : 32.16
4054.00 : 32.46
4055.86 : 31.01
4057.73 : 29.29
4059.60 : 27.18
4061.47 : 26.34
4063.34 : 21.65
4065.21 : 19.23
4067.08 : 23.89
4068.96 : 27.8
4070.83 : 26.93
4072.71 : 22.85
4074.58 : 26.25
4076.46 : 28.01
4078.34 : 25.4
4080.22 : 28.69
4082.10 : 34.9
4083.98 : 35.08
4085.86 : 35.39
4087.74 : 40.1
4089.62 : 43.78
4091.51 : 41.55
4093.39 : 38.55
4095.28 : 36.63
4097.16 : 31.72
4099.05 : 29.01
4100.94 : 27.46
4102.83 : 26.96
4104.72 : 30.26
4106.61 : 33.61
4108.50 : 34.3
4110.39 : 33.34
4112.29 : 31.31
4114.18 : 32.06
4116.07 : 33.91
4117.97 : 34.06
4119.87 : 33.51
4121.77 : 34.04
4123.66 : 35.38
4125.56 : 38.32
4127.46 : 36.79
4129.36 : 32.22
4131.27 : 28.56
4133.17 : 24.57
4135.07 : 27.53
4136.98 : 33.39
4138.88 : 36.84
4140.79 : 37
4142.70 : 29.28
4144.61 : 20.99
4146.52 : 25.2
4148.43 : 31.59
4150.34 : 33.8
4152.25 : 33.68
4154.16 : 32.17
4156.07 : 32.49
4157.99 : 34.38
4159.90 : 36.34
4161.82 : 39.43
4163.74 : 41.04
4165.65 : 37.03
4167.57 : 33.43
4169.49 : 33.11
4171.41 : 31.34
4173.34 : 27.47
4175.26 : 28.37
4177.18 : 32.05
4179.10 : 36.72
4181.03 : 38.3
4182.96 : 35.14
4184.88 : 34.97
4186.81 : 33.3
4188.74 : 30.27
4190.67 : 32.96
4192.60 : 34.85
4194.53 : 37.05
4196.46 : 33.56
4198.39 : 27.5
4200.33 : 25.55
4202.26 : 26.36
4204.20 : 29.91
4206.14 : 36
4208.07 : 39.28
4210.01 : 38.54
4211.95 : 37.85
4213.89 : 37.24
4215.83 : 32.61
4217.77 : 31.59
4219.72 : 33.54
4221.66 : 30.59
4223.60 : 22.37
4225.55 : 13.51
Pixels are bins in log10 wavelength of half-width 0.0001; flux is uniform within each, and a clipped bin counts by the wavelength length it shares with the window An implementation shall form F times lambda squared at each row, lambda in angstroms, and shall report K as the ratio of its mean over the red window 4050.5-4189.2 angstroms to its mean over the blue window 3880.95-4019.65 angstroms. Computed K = 2.13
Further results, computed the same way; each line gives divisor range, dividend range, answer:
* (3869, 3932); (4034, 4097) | 2.48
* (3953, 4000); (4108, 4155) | 2.00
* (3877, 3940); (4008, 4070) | 2.32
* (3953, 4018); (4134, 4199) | 1.79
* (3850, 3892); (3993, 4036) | 2.60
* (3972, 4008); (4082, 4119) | 1.64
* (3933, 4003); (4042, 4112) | 1.96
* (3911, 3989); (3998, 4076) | 2.04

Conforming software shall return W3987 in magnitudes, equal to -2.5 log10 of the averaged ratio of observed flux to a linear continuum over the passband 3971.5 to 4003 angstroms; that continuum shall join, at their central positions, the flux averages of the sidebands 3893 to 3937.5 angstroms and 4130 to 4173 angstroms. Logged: -0.14 mag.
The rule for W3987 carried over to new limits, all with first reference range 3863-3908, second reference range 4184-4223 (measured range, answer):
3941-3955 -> 0.20 mag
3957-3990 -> 0.20 mag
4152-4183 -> -0.12 mag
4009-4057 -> -0.24 mag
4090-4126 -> -0.24 mag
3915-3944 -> 0.38 mag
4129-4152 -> -0.04 mag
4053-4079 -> -0.10 mag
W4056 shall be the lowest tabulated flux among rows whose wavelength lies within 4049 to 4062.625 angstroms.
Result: 26.34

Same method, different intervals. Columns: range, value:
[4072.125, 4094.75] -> 22.85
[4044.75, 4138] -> 15.96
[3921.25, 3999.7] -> 7.013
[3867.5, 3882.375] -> 9.88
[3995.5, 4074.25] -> 14.85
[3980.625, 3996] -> 20.55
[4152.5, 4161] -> 32.17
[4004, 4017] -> 23.58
